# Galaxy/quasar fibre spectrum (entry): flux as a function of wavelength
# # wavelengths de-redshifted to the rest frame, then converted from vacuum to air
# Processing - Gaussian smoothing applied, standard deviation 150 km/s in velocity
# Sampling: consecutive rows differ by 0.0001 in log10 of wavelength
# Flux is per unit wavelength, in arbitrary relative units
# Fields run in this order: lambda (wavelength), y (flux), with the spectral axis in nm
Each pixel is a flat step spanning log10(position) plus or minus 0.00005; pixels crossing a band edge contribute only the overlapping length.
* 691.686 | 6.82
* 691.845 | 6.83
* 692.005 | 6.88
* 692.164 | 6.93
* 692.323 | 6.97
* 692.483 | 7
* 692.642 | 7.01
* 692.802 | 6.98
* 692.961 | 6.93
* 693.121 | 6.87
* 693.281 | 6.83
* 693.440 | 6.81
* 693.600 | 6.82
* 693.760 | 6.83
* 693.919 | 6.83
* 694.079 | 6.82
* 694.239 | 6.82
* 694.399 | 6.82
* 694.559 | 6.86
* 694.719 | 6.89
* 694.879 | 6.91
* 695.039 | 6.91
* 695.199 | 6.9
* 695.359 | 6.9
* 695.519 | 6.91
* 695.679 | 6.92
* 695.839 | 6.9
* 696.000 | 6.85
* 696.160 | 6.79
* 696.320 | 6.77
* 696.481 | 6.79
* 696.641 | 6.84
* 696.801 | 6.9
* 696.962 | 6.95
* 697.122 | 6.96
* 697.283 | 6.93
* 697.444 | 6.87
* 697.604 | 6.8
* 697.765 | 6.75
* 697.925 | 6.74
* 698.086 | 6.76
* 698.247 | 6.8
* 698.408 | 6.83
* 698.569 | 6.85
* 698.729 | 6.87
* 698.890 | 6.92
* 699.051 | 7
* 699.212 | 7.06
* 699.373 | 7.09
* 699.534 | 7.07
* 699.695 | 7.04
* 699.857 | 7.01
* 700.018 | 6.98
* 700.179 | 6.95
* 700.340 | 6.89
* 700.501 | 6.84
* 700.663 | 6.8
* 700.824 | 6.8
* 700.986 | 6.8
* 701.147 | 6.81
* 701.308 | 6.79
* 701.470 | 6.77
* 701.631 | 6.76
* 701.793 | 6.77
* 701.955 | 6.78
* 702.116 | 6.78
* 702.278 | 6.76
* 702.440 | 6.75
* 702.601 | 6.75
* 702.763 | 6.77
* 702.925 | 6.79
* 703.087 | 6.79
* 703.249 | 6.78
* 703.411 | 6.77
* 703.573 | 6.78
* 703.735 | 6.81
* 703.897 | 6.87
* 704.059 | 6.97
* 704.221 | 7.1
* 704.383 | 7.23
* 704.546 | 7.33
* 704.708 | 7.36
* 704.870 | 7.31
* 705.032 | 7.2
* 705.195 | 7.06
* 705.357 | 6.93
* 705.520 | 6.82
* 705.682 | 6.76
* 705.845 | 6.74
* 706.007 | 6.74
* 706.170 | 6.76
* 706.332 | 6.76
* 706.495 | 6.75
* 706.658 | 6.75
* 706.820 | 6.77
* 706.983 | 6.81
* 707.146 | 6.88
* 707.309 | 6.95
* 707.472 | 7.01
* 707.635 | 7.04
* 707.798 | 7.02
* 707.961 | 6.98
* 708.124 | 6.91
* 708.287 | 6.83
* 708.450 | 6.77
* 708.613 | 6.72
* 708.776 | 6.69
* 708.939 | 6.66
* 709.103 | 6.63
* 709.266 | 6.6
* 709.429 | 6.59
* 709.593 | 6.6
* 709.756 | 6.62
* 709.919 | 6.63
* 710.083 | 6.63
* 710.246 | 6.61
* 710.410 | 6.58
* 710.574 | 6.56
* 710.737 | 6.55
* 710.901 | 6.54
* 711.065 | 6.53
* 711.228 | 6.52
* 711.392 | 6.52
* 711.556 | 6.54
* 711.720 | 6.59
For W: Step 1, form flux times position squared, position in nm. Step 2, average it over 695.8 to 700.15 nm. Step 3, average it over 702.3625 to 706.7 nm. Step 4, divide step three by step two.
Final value 1.02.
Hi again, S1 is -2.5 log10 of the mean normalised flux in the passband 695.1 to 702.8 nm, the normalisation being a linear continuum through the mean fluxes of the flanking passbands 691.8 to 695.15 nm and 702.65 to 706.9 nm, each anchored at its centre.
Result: 0.01 mag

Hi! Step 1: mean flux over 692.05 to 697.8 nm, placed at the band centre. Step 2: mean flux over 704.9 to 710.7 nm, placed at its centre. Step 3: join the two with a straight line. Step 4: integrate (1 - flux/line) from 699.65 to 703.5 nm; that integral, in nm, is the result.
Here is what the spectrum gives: 0.01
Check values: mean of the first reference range 6.88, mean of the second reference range 6.78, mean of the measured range 6.82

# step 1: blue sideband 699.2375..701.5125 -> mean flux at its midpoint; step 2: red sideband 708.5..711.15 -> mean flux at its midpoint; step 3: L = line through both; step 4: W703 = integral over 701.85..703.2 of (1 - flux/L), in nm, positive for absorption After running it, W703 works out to 0.01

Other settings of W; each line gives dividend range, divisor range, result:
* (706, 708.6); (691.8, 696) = 1.03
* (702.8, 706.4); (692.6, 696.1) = 1.04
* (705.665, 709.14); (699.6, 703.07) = 1.02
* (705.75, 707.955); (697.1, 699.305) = 1.02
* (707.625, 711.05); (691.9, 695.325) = 1.02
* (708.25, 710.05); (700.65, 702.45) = 1.00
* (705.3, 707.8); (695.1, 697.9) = 1.02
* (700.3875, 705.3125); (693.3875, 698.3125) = 1.03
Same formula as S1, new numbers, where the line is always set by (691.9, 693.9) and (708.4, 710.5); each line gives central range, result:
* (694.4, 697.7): -0.004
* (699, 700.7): -0.029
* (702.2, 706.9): -0.029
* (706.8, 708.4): -0.040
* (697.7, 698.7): 0.003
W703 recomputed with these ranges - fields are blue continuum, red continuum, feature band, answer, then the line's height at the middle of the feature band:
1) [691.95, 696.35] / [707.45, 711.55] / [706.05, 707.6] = -0.03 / 6.72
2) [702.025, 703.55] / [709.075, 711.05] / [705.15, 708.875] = -0.10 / 6.67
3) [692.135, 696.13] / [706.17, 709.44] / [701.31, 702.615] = 0.01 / 6.84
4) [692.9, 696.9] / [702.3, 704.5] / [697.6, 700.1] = -0.02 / 6.86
